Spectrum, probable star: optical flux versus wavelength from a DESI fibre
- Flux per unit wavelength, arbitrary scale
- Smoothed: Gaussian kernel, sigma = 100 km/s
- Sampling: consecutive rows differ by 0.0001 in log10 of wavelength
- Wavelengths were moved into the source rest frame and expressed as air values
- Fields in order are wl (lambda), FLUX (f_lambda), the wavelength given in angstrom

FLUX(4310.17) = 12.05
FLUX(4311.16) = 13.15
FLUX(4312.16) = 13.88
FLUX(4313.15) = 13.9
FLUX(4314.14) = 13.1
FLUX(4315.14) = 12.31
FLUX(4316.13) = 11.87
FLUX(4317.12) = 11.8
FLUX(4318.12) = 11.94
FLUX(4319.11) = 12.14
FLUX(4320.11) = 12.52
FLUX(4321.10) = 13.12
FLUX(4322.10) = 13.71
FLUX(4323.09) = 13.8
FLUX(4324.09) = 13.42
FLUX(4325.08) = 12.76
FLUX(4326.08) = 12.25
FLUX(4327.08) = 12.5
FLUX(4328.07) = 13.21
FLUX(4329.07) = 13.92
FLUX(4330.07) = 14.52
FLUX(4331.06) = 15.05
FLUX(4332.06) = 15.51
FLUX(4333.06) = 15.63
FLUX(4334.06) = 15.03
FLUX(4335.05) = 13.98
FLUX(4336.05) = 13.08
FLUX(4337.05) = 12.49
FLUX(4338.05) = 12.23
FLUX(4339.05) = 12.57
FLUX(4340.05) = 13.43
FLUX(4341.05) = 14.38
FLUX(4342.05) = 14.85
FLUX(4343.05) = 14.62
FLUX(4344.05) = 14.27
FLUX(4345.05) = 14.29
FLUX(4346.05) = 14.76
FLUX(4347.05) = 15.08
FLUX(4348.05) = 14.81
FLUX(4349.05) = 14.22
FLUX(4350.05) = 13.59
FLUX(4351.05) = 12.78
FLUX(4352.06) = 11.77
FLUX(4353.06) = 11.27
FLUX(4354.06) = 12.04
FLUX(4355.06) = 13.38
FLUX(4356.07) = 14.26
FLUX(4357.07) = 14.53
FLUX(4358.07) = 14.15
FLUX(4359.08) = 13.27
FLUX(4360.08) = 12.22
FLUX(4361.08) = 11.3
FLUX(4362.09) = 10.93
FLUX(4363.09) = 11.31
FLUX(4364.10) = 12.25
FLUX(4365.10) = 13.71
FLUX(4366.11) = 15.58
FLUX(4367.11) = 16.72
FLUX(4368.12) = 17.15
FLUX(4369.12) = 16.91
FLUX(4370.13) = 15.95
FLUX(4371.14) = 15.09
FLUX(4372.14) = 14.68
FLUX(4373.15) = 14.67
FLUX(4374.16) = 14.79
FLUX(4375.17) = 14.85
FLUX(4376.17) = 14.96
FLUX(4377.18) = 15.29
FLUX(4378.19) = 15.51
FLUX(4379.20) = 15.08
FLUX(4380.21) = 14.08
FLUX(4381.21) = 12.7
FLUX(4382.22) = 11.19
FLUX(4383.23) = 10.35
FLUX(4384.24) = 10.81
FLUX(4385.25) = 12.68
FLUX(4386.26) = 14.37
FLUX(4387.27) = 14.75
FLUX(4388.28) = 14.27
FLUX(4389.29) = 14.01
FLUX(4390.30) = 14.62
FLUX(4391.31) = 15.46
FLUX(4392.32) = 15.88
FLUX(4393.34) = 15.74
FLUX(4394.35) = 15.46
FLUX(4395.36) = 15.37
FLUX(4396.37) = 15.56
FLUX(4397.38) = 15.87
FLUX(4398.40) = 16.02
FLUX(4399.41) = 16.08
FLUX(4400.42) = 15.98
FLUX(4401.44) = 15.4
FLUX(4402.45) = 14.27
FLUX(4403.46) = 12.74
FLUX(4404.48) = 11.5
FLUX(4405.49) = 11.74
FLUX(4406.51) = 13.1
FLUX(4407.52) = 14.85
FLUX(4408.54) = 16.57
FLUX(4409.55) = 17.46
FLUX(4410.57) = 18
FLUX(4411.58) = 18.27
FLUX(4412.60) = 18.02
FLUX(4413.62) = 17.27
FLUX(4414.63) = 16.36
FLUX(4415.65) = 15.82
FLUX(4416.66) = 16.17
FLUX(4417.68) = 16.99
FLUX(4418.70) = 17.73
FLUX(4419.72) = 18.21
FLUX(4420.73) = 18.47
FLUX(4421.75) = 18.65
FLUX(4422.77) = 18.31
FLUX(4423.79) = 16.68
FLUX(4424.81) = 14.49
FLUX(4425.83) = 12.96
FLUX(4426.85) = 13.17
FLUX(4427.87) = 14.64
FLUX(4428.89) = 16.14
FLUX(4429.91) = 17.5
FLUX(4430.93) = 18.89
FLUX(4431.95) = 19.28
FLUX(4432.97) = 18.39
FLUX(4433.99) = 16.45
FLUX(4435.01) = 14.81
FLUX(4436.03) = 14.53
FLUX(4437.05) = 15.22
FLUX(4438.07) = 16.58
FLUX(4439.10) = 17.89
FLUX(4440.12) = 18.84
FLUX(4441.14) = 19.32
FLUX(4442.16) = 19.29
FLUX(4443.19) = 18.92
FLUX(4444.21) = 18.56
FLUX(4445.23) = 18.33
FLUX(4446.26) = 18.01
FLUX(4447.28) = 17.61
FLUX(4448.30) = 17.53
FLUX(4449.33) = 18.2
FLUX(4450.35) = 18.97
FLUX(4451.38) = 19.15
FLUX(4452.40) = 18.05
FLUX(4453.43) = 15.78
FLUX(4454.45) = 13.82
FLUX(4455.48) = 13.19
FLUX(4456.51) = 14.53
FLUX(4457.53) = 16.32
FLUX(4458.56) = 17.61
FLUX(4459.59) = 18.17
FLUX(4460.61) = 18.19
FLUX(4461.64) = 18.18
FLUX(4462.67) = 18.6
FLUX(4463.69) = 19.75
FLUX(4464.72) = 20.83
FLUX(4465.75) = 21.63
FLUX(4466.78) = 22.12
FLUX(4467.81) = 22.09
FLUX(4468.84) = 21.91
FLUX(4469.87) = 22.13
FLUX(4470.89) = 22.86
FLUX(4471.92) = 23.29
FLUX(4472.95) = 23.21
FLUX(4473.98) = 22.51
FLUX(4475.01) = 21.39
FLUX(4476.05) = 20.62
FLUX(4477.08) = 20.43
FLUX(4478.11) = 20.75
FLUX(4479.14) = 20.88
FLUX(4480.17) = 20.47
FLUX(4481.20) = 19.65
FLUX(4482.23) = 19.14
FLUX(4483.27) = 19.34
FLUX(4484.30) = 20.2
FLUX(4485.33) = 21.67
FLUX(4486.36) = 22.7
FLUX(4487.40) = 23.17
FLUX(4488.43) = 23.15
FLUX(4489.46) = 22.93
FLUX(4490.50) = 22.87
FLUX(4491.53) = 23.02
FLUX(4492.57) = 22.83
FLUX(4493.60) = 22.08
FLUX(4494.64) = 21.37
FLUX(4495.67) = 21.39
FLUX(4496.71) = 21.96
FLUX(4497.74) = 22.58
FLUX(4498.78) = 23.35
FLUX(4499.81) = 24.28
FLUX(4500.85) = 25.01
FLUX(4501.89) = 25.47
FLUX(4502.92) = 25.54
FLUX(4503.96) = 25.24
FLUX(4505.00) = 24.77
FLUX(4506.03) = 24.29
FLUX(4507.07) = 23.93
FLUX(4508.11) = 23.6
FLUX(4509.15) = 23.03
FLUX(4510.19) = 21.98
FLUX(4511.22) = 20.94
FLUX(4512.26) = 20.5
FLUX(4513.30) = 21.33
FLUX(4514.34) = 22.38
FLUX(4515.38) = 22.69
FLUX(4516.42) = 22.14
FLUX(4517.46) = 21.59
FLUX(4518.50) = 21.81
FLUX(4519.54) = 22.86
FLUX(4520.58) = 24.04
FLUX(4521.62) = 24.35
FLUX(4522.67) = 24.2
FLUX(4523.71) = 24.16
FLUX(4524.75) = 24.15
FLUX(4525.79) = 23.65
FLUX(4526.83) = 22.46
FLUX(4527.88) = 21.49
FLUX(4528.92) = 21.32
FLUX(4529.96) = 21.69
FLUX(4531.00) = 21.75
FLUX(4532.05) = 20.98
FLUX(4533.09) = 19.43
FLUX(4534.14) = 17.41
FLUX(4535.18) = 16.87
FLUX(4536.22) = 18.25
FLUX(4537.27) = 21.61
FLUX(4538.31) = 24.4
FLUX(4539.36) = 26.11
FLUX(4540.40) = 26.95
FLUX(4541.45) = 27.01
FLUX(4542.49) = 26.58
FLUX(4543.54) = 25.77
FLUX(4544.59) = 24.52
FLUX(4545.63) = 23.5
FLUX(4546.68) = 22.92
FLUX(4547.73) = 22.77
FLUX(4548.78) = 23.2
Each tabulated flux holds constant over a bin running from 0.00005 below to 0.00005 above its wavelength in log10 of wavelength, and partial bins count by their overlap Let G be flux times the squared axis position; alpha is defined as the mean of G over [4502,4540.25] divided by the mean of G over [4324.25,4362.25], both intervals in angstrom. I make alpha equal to 1.80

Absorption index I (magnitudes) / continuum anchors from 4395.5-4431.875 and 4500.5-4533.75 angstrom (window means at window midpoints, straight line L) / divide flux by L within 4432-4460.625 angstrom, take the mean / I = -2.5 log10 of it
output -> 0.056 mag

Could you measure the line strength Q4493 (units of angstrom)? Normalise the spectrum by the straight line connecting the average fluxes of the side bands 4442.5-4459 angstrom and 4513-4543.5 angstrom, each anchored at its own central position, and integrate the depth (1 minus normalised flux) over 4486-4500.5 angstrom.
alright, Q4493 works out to -1.9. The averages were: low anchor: 17.2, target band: 22.7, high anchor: 22.6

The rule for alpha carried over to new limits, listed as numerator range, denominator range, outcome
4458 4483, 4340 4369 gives 1.59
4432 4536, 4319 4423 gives 1.51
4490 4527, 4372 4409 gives 1.70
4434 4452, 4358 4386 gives 1.32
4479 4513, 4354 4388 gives 1.72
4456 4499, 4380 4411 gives 1.51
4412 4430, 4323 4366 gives 1.27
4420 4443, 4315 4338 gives 1.33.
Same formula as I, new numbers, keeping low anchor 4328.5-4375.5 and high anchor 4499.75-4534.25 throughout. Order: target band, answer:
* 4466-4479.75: -0.07 mag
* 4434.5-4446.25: 0.07 mag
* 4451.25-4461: 0.19 mag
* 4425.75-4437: 0.13 mag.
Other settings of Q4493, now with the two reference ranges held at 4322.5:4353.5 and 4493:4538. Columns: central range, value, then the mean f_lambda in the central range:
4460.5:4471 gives -0.40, 20.8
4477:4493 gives -0.40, 21.5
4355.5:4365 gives 1.34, 12.7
